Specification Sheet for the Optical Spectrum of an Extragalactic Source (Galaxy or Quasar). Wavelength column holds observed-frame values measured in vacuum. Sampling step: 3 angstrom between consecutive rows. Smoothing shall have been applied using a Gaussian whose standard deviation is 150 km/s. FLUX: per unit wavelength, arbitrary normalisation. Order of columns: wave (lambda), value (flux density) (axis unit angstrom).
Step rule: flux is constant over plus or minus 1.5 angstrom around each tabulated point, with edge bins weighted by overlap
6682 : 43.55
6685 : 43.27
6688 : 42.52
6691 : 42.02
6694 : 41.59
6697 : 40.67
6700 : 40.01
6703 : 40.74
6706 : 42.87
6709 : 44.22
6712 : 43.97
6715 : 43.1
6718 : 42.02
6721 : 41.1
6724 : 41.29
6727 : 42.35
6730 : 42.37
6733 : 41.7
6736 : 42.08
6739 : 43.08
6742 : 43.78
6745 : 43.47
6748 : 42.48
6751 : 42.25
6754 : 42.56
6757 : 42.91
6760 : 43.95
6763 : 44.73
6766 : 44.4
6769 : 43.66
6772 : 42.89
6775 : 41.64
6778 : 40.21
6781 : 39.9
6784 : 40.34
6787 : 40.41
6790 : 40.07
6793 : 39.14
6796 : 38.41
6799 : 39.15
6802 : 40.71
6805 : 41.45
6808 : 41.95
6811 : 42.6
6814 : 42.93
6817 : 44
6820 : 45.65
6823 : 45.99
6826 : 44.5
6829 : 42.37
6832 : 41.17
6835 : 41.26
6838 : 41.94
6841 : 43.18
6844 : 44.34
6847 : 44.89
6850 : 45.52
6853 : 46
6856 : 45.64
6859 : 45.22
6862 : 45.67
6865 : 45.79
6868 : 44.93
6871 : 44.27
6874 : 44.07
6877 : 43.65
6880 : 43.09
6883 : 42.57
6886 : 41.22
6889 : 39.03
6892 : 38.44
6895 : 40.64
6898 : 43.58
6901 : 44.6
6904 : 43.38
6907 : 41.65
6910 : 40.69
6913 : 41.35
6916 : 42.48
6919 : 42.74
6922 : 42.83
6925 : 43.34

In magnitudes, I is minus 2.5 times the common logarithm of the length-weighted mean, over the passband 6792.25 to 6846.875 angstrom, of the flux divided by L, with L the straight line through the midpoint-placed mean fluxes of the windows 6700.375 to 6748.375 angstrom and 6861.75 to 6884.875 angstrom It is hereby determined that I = 0.03 mag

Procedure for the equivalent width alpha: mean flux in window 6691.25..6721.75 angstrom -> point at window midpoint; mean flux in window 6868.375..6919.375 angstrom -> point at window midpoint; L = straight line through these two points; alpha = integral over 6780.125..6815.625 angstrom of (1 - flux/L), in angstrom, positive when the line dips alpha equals 1.29 angstrom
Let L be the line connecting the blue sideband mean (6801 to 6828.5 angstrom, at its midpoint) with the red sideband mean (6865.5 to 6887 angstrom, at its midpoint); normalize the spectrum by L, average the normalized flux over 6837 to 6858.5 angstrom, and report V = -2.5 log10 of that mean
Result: -0.028 mag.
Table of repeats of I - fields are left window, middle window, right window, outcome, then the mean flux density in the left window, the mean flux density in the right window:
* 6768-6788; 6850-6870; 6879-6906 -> -0.10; 41.3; 41.8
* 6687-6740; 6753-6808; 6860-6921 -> 0.02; 42.1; 42.7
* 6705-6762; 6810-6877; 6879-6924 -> -0.05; 42.7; 41.9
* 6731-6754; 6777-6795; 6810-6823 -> 0.09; 42.7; 44.1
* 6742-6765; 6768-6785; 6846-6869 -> 0.06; 43.3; 45.5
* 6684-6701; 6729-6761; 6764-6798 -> -0.04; 41.7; 41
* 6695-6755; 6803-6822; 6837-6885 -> 0.01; 42.3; 44.4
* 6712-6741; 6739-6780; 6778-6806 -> -0.05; 42.2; 39.9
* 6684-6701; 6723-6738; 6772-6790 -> -0.02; 41.7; 40.7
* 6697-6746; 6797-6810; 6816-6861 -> 0.07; 42.3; 44.1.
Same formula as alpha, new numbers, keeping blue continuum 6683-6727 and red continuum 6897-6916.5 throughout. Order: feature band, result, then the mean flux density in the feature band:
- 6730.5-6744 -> -0.2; 42.7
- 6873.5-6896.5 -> 0.5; 41.5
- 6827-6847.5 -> -0.1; 42.7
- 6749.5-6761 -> -0.2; 42.9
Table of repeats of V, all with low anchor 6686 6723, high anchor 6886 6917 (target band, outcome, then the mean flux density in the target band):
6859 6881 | -0.07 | 44.6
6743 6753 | -0.02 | 42.8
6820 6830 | -0.07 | 44.6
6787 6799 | 0.07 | 39.4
